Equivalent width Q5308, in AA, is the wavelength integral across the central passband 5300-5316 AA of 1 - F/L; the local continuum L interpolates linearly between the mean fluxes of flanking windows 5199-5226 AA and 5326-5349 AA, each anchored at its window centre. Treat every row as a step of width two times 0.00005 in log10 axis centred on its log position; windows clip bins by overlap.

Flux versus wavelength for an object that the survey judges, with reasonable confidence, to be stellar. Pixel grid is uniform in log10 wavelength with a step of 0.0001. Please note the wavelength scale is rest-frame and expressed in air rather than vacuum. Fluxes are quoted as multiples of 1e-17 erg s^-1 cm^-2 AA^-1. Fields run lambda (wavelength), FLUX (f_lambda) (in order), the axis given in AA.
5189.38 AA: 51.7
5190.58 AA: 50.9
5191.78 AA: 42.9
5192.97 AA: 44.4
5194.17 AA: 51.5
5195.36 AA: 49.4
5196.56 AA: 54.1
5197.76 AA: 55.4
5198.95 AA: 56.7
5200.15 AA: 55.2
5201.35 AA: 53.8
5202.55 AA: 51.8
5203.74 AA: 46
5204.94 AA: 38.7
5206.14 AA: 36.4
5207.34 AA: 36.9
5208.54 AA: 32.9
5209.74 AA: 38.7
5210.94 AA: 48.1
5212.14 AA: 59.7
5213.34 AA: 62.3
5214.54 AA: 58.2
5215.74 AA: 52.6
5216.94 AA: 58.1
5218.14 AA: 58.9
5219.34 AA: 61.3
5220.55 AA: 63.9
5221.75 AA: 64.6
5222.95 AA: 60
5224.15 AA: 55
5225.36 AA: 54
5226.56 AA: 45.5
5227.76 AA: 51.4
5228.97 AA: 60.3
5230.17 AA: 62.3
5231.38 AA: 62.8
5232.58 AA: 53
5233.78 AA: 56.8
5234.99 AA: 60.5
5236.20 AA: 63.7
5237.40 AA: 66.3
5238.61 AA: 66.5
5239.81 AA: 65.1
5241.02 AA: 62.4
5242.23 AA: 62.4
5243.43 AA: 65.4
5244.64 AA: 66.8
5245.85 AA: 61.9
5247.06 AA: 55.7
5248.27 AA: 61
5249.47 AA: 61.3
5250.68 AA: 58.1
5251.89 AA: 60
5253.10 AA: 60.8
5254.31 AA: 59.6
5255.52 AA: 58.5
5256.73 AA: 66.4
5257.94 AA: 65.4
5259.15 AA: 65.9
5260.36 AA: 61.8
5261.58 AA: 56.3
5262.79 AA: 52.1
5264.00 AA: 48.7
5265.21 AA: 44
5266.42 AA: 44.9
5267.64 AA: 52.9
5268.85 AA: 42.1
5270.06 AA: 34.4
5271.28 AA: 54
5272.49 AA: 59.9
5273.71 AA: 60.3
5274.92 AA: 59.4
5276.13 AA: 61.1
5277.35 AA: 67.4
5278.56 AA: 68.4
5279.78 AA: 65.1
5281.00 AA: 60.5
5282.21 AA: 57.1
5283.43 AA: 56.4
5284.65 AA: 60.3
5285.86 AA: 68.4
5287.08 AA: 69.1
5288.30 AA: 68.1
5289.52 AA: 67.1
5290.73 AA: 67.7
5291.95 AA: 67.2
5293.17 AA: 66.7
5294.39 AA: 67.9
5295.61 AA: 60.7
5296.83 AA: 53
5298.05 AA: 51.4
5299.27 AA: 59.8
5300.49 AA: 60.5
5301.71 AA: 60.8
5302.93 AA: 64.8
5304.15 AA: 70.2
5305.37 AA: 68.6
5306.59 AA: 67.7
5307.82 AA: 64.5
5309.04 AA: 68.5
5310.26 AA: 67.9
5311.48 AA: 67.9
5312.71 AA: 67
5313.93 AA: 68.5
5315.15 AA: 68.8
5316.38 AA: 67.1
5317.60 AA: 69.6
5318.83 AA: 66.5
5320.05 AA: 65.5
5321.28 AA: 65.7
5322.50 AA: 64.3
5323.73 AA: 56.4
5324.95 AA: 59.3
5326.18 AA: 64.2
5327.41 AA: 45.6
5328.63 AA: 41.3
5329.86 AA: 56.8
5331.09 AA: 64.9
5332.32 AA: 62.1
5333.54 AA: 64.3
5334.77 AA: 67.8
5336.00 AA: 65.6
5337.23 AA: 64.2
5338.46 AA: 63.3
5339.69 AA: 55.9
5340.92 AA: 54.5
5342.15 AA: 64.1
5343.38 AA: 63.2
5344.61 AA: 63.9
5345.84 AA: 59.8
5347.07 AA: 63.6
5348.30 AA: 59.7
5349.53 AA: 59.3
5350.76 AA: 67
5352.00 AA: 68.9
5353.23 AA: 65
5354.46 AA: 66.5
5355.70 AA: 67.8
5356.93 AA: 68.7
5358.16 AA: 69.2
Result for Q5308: -2.3 AA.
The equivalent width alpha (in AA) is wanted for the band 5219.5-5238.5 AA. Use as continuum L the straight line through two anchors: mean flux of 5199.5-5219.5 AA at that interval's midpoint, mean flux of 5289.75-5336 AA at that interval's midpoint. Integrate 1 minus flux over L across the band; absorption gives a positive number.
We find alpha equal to -2.4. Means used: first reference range 49.7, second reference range 63.4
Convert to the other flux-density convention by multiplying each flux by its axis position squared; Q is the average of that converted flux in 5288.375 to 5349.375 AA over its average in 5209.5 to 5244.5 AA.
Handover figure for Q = 1.11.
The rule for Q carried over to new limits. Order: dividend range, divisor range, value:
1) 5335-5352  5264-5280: 1.17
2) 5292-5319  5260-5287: 1.17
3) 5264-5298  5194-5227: 1.16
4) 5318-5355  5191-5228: 1.25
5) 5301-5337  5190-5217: 1.36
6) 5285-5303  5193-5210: 1.40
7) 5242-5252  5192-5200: 1.21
